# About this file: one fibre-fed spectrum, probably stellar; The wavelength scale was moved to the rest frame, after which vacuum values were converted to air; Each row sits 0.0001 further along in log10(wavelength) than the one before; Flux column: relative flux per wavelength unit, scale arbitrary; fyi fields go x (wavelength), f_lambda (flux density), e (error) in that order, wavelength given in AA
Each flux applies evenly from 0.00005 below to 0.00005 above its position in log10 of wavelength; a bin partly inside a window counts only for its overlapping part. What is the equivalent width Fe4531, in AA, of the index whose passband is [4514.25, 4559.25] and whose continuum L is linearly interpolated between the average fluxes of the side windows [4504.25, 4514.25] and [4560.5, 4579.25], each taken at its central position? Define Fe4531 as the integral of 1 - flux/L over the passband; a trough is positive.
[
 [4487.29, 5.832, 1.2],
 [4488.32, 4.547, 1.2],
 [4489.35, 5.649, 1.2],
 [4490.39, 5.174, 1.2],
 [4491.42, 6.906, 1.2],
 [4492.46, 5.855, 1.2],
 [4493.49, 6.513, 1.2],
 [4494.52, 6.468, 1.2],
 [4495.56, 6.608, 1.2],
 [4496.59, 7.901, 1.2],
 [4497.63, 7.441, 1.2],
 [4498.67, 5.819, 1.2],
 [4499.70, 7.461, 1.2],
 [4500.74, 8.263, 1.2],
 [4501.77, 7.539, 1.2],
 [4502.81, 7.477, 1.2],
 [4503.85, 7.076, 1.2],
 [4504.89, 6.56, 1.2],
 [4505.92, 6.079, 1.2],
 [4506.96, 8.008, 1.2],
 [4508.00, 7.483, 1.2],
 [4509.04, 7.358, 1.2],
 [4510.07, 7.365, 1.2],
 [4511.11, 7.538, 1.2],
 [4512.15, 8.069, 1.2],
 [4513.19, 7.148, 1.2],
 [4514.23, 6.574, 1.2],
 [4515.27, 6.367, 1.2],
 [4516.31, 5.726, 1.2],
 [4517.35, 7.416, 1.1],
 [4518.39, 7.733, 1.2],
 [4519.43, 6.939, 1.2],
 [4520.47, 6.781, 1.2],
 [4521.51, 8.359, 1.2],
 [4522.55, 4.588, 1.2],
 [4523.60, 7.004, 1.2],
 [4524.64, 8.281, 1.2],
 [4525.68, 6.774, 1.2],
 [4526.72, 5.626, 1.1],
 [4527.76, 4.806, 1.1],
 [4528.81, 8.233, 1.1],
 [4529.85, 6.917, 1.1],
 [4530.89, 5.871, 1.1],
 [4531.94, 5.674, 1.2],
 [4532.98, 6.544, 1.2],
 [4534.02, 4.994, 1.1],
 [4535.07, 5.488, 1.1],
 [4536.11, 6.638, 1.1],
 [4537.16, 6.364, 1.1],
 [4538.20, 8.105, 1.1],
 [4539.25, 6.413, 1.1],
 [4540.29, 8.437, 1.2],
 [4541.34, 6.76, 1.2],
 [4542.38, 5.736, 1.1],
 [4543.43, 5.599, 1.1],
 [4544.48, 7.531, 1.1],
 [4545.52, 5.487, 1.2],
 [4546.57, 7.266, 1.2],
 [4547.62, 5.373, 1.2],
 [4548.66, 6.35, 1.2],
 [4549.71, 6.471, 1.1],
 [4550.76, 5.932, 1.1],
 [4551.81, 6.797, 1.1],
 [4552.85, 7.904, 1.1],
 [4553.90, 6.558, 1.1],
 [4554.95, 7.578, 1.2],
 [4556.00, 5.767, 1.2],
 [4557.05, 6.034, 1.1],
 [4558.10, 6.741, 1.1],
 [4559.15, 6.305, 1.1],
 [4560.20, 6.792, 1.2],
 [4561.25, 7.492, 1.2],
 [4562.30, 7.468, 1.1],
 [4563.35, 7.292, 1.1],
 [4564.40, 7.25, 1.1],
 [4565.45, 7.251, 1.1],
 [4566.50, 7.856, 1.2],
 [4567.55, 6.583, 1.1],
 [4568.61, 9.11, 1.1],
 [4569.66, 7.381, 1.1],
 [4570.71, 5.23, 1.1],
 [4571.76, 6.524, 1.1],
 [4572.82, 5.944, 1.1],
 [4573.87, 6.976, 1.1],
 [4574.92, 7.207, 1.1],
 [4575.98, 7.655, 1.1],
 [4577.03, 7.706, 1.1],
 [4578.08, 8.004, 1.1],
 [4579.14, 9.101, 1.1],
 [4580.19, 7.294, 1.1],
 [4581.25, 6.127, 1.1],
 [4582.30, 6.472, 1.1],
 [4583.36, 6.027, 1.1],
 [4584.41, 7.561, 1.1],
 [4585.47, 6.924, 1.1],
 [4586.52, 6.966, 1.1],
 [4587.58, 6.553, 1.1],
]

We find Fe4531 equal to 4.3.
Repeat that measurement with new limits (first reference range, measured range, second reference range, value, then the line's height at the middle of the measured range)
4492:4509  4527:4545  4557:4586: 1.55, 7.07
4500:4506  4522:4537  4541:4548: 0.83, 6.62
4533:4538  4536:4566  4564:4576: -1.09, 6.52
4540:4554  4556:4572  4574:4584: -0.11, 6.94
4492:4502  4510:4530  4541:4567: -0.09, 6.87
